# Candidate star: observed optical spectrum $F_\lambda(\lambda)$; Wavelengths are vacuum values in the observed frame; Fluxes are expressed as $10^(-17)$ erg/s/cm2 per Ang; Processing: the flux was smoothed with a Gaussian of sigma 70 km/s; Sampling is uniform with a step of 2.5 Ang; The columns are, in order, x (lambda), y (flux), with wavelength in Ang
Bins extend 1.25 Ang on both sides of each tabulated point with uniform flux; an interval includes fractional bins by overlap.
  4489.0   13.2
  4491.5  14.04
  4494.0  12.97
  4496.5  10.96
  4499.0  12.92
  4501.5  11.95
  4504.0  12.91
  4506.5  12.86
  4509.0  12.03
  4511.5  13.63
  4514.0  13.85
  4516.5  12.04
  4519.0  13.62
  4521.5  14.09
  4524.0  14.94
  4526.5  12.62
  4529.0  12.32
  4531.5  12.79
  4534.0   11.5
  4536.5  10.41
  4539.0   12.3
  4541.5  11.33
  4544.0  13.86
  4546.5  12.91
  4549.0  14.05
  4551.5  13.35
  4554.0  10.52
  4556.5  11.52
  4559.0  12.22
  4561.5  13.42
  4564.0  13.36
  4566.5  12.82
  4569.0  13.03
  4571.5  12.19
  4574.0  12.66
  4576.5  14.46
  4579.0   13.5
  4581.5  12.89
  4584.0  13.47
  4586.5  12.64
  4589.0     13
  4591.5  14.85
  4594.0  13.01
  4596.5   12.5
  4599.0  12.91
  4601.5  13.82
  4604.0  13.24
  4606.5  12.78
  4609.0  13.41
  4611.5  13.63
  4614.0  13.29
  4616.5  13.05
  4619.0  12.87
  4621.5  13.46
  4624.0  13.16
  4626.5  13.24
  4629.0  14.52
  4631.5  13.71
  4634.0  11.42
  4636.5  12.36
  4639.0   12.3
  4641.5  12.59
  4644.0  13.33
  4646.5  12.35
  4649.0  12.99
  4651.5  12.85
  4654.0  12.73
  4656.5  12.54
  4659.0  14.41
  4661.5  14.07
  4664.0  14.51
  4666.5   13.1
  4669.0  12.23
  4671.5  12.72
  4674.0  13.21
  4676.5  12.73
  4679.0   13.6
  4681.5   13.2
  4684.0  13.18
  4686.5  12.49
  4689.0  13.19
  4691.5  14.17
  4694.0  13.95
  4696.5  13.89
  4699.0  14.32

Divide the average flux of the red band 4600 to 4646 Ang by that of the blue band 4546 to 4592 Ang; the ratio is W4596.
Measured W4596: 1.01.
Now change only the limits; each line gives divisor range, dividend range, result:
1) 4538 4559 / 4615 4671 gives 1.05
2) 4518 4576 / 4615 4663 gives 1.03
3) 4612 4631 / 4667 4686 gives 0.97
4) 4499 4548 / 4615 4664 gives 1.03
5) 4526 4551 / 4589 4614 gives 1.07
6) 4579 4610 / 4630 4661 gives 0.97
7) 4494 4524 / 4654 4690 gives 1.02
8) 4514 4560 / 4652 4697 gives 1.06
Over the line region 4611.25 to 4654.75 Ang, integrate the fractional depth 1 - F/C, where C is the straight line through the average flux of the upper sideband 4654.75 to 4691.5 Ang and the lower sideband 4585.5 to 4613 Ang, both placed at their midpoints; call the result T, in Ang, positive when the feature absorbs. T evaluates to 0.9 Ang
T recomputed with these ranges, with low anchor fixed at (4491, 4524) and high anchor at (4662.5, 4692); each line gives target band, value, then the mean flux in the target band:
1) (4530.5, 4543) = 1.3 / 11.7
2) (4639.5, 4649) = 0.3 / 12.8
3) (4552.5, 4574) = 1.0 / 12.4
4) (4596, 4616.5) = -0.2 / 13.2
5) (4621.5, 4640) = 0.2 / 13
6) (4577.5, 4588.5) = -0.1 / 13.1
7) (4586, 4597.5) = -0.2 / 13.3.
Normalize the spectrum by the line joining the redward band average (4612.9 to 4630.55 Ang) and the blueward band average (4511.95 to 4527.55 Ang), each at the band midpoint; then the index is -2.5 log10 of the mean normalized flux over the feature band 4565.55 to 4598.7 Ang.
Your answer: 0.024 mag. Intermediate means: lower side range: 13.5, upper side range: 13.4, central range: 13.2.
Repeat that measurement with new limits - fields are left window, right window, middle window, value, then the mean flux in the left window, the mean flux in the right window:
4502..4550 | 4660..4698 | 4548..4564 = 0.03 mag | 12.8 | 13.4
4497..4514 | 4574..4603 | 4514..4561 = 0.03 mag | 12.7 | 13.3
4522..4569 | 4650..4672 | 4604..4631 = -0.03 mag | 12.6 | 13.3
